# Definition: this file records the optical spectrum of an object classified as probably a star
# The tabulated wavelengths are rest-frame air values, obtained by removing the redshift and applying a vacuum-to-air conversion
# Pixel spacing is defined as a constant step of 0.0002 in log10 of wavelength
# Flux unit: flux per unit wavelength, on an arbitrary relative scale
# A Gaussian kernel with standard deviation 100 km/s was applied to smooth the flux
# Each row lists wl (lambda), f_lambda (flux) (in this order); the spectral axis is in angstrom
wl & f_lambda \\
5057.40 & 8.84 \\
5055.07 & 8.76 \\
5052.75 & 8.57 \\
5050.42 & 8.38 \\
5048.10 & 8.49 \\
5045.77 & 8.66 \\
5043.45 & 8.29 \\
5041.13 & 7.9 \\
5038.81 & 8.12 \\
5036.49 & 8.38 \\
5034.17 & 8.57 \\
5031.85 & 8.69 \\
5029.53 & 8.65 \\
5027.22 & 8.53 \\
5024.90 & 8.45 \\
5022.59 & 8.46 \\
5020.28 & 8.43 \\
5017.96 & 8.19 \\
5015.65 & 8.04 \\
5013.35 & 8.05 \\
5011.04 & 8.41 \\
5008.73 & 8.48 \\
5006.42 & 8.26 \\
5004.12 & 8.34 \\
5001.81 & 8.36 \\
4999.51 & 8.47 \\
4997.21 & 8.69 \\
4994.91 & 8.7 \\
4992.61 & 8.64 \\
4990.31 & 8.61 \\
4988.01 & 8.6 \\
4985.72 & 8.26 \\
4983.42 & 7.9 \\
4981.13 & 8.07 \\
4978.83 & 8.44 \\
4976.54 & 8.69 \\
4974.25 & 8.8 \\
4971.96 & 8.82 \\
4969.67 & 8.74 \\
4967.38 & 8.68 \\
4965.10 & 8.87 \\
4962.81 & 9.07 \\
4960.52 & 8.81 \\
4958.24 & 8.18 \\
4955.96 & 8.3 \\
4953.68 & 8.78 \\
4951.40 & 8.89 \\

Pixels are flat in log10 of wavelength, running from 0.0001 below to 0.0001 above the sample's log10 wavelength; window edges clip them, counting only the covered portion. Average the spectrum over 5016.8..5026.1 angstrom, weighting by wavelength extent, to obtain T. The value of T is 8.38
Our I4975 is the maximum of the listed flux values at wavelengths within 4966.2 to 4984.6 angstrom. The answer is 8.82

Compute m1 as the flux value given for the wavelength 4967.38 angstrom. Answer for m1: 8.68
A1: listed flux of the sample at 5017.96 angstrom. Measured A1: 8.19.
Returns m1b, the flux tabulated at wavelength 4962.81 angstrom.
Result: 9.07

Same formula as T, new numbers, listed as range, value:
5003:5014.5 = 8.31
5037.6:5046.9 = 8.25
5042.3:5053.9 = 8.48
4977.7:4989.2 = 8.25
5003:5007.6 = 8.3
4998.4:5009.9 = 8.38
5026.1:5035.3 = 8.61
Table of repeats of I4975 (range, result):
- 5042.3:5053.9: 8.66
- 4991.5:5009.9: 8.7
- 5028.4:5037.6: 8.69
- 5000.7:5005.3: 8.36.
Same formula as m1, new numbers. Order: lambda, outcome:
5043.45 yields 8.29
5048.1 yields 8.49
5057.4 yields 8.84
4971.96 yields 8.82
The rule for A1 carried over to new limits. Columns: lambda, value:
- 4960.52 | 8.81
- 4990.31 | 8.61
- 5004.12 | 8.34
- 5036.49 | 8.38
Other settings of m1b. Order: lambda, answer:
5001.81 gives 8.36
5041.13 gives 7.9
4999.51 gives 8.47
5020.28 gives 8.43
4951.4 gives 8.89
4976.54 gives 8.69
